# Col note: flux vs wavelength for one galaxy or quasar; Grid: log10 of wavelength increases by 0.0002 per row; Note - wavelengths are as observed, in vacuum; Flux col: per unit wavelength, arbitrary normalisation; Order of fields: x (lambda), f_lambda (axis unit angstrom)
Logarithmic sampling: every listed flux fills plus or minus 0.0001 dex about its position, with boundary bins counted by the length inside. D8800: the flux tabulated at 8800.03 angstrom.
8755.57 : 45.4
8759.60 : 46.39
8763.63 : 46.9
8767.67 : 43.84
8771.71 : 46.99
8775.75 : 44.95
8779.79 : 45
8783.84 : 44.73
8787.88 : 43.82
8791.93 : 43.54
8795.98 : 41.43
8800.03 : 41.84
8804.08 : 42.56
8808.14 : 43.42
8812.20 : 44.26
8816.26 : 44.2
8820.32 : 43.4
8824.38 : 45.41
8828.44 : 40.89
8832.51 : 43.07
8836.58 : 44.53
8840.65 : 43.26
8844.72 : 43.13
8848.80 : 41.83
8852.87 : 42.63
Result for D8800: 41.84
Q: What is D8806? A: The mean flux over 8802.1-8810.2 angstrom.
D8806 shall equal 43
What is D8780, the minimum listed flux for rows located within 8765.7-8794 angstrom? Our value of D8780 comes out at 43.54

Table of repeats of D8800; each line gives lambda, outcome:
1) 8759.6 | 46.39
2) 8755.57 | 45.4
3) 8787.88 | 43.82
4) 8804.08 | 42.56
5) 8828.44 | 40.89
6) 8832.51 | 43.07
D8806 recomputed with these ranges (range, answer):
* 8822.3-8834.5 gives 43.1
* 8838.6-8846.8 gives 43.2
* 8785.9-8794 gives 43.7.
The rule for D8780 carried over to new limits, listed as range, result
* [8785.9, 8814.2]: 41.43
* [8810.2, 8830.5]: 40.89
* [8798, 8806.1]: 41.84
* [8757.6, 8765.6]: 46.39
